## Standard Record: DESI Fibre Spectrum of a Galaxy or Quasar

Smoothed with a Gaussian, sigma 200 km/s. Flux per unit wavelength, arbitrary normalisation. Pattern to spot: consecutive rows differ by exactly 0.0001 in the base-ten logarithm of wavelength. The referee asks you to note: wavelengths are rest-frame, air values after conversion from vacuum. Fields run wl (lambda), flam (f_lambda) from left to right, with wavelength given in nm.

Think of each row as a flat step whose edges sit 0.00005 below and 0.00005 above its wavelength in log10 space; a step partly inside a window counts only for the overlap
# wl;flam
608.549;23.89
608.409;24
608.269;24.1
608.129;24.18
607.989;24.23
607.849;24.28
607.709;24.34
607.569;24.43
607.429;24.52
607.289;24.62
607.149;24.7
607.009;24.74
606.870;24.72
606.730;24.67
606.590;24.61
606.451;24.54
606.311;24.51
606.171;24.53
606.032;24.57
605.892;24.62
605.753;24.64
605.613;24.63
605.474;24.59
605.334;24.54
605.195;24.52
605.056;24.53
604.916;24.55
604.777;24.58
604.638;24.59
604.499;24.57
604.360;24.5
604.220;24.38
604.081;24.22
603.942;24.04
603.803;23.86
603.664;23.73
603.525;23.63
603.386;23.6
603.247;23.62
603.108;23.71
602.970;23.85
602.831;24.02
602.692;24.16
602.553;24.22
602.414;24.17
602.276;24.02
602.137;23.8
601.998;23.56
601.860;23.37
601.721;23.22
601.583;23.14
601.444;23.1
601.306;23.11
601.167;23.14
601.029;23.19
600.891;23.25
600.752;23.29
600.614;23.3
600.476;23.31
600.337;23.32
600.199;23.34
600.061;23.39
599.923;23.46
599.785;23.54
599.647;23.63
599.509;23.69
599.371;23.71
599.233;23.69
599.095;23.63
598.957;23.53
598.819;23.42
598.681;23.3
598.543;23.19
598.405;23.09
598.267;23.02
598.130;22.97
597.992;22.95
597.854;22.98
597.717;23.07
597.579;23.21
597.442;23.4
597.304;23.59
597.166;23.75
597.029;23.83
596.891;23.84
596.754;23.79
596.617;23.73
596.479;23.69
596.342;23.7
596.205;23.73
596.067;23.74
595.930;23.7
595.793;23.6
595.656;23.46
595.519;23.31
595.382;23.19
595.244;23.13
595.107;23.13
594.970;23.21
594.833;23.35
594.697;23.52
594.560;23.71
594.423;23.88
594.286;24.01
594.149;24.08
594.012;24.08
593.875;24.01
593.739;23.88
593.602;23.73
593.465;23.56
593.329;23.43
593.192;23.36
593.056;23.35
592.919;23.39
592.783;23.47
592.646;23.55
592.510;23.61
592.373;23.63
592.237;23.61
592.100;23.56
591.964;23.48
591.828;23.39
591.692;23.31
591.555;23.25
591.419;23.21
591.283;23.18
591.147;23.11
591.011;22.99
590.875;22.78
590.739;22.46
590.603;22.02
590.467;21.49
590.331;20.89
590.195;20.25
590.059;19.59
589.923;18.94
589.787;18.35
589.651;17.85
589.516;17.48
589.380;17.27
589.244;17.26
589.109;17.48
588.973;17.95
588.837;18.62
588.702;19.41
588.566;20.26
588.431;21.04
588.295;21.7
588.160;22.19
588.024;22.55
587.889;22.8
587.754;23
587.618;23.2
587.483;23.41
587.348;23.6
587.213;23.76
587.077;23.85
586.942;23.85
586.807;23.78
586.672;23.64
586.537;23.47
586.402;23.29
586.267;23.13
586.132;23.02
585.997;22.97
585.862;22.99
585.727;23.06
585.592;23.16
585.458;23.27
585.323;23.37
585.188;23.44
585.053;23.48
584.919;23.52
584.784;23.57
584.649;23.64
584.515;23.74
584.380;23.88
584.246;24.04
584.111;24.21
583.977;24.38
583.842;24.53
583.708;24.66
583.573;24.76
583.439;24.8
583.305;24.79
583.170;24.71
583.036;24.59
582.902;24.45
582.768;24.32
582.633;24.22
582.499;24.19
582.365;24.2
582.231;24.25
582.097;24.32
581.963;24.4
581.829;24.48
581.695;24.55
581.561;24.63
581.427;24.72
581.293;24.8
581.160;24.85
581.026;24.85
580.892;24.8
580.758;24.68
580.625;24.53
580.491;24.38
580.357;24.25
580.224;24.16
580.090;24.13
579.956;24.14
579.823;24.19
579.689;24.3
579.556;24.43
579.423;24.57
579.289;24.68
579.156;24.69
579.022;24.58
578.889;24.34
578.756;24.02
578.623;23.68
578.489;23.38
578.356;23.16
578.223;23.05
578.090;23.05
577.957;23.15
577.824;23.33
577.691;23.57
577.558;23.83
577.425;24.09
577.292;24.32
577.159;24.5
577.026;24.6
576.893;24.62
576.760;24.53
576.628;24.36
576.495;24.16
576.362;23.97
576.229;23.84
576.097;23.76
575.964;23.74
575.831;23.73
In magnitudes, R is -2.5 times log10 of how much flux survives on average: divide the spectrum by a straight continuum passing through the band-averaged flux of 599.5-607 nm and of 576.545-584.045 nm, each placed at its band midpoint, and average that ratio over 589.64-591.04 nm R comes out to 0.17 mag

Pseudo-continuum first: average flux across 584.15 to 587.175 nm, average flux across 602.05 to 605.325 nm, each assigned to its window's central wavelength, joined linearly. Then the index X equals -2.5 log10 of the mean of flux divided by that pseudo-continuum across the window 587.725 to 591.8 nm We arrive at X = 0.14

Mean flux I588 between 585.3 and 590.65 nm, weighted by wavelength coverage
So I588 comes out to 21.5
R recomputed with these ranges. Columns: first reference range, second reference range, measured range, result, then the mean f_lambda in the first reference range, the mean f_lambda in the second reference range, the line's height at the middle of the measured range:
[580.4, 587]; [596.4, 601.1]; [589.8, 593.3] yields 0.05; 24.1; 23.4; 23.7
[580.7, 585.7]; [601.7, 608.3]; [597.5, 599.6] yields 0.04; 24.2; 24.3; 24.3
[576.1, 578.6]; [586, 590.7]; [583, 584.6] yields -0.10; 23.9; 21.2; 22.3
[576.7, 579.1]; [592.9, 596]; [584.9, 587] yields 0.02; 23.9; 23.6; 23.7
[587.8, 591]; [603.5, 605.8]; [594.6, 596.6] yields -0.08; 20.1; 24.4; 21.8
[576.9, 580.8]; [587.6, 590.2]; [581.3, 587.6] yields -0.11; 24.1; 19.8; 21.7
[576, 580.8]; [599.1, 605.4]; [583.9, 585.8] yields 0.02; 24.1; 23.8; 24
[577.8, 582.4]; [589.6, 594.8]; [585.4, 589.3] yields 0.06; 24.2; 22.8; 23.3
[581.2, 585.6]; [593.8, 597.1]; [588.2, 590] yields 0.26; 24.2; 23.6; 23.9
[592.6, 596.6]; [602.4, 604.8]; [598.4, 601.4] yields 0.02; 23.6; 24.1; 23.9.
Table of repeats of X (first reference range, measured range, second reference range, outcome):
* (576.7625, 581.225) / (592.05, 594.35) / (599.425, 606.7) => 0.02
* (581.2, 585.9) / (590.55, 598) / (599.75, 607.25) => 0.03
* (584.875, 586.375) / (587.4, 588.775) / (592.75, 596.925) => 0.07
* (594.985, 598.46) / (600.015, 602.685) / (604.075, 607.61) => 0.03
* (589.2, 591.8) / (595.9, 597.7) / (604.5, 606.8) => -0.06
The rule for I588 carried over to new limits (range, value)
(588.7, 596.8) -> 22.4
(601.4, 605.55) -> 24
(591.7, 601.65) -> 23.5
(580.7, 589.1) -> 23.5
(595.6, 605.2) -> 23.6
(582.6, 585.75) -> 24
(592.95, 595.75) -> 23.6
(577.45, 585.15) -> 24.2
